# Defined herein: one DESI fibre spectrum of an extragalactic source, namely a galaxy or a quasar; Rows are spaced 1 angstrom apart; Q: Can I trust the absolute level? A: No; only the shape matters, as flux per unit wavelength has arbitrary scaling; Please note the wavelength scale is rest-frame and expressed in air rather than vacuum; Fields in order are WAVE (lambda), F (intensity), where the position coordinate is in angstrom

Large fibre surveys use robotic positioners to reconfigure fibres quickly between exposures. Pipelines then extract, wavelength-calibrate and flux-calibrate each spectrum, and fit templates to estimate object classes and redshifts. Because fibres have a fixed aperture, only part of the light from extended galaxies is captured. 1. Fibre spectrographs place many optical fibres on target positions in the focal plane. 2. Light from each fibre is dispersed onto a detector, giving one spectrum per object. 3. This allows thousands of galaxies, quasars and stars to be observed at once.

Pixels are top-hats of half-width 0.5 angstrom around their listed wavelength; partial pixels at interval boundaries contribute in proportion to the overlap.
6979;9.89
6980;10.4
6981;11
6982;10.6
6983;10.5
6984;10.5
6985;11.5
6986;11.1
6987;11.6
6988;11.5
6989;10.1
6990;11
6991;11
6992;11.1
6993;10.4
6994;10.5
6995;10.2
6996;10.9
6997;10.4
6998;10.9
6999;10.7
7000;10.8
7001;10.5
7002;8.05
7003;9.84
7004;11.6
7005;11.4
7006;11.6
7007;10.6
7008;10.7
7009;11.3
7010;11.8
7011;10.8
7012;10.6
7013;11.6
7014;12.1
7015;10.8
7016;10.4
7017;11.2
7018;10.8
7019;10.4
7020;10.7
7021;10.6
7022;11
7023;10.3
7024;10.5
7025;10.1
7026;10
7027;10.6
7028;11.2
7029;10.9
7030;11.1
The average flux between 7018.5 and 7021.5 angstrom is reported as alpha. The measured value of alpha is 10.6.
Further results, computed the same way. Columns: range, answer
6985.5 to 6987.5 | 11.3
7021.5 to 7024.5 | 10.6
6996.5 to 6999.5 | 10.7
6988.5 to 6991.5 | 10.7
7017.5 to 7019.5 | 10.6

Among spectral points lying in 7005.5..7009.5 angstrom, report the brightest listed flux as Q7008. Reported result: 11.6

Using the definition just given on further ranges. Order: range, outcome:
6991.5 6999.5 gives 11.1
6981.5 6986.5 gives 11.5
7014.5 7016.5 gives 10.8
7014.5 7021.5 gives 11.2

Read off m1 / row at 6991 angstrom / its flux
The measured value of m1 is 11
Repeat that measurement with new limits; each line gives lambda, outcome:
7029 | 10.9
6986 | 11.1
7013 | 11.6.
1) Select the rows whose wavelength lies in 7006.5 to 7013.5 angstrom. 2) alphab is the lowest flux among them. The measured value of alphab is 10.6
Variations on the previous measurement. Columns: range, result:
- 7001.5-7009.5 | 8.05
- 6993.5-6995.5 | 10.2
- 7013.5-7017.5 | 10.4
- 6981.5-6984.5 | 10.5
